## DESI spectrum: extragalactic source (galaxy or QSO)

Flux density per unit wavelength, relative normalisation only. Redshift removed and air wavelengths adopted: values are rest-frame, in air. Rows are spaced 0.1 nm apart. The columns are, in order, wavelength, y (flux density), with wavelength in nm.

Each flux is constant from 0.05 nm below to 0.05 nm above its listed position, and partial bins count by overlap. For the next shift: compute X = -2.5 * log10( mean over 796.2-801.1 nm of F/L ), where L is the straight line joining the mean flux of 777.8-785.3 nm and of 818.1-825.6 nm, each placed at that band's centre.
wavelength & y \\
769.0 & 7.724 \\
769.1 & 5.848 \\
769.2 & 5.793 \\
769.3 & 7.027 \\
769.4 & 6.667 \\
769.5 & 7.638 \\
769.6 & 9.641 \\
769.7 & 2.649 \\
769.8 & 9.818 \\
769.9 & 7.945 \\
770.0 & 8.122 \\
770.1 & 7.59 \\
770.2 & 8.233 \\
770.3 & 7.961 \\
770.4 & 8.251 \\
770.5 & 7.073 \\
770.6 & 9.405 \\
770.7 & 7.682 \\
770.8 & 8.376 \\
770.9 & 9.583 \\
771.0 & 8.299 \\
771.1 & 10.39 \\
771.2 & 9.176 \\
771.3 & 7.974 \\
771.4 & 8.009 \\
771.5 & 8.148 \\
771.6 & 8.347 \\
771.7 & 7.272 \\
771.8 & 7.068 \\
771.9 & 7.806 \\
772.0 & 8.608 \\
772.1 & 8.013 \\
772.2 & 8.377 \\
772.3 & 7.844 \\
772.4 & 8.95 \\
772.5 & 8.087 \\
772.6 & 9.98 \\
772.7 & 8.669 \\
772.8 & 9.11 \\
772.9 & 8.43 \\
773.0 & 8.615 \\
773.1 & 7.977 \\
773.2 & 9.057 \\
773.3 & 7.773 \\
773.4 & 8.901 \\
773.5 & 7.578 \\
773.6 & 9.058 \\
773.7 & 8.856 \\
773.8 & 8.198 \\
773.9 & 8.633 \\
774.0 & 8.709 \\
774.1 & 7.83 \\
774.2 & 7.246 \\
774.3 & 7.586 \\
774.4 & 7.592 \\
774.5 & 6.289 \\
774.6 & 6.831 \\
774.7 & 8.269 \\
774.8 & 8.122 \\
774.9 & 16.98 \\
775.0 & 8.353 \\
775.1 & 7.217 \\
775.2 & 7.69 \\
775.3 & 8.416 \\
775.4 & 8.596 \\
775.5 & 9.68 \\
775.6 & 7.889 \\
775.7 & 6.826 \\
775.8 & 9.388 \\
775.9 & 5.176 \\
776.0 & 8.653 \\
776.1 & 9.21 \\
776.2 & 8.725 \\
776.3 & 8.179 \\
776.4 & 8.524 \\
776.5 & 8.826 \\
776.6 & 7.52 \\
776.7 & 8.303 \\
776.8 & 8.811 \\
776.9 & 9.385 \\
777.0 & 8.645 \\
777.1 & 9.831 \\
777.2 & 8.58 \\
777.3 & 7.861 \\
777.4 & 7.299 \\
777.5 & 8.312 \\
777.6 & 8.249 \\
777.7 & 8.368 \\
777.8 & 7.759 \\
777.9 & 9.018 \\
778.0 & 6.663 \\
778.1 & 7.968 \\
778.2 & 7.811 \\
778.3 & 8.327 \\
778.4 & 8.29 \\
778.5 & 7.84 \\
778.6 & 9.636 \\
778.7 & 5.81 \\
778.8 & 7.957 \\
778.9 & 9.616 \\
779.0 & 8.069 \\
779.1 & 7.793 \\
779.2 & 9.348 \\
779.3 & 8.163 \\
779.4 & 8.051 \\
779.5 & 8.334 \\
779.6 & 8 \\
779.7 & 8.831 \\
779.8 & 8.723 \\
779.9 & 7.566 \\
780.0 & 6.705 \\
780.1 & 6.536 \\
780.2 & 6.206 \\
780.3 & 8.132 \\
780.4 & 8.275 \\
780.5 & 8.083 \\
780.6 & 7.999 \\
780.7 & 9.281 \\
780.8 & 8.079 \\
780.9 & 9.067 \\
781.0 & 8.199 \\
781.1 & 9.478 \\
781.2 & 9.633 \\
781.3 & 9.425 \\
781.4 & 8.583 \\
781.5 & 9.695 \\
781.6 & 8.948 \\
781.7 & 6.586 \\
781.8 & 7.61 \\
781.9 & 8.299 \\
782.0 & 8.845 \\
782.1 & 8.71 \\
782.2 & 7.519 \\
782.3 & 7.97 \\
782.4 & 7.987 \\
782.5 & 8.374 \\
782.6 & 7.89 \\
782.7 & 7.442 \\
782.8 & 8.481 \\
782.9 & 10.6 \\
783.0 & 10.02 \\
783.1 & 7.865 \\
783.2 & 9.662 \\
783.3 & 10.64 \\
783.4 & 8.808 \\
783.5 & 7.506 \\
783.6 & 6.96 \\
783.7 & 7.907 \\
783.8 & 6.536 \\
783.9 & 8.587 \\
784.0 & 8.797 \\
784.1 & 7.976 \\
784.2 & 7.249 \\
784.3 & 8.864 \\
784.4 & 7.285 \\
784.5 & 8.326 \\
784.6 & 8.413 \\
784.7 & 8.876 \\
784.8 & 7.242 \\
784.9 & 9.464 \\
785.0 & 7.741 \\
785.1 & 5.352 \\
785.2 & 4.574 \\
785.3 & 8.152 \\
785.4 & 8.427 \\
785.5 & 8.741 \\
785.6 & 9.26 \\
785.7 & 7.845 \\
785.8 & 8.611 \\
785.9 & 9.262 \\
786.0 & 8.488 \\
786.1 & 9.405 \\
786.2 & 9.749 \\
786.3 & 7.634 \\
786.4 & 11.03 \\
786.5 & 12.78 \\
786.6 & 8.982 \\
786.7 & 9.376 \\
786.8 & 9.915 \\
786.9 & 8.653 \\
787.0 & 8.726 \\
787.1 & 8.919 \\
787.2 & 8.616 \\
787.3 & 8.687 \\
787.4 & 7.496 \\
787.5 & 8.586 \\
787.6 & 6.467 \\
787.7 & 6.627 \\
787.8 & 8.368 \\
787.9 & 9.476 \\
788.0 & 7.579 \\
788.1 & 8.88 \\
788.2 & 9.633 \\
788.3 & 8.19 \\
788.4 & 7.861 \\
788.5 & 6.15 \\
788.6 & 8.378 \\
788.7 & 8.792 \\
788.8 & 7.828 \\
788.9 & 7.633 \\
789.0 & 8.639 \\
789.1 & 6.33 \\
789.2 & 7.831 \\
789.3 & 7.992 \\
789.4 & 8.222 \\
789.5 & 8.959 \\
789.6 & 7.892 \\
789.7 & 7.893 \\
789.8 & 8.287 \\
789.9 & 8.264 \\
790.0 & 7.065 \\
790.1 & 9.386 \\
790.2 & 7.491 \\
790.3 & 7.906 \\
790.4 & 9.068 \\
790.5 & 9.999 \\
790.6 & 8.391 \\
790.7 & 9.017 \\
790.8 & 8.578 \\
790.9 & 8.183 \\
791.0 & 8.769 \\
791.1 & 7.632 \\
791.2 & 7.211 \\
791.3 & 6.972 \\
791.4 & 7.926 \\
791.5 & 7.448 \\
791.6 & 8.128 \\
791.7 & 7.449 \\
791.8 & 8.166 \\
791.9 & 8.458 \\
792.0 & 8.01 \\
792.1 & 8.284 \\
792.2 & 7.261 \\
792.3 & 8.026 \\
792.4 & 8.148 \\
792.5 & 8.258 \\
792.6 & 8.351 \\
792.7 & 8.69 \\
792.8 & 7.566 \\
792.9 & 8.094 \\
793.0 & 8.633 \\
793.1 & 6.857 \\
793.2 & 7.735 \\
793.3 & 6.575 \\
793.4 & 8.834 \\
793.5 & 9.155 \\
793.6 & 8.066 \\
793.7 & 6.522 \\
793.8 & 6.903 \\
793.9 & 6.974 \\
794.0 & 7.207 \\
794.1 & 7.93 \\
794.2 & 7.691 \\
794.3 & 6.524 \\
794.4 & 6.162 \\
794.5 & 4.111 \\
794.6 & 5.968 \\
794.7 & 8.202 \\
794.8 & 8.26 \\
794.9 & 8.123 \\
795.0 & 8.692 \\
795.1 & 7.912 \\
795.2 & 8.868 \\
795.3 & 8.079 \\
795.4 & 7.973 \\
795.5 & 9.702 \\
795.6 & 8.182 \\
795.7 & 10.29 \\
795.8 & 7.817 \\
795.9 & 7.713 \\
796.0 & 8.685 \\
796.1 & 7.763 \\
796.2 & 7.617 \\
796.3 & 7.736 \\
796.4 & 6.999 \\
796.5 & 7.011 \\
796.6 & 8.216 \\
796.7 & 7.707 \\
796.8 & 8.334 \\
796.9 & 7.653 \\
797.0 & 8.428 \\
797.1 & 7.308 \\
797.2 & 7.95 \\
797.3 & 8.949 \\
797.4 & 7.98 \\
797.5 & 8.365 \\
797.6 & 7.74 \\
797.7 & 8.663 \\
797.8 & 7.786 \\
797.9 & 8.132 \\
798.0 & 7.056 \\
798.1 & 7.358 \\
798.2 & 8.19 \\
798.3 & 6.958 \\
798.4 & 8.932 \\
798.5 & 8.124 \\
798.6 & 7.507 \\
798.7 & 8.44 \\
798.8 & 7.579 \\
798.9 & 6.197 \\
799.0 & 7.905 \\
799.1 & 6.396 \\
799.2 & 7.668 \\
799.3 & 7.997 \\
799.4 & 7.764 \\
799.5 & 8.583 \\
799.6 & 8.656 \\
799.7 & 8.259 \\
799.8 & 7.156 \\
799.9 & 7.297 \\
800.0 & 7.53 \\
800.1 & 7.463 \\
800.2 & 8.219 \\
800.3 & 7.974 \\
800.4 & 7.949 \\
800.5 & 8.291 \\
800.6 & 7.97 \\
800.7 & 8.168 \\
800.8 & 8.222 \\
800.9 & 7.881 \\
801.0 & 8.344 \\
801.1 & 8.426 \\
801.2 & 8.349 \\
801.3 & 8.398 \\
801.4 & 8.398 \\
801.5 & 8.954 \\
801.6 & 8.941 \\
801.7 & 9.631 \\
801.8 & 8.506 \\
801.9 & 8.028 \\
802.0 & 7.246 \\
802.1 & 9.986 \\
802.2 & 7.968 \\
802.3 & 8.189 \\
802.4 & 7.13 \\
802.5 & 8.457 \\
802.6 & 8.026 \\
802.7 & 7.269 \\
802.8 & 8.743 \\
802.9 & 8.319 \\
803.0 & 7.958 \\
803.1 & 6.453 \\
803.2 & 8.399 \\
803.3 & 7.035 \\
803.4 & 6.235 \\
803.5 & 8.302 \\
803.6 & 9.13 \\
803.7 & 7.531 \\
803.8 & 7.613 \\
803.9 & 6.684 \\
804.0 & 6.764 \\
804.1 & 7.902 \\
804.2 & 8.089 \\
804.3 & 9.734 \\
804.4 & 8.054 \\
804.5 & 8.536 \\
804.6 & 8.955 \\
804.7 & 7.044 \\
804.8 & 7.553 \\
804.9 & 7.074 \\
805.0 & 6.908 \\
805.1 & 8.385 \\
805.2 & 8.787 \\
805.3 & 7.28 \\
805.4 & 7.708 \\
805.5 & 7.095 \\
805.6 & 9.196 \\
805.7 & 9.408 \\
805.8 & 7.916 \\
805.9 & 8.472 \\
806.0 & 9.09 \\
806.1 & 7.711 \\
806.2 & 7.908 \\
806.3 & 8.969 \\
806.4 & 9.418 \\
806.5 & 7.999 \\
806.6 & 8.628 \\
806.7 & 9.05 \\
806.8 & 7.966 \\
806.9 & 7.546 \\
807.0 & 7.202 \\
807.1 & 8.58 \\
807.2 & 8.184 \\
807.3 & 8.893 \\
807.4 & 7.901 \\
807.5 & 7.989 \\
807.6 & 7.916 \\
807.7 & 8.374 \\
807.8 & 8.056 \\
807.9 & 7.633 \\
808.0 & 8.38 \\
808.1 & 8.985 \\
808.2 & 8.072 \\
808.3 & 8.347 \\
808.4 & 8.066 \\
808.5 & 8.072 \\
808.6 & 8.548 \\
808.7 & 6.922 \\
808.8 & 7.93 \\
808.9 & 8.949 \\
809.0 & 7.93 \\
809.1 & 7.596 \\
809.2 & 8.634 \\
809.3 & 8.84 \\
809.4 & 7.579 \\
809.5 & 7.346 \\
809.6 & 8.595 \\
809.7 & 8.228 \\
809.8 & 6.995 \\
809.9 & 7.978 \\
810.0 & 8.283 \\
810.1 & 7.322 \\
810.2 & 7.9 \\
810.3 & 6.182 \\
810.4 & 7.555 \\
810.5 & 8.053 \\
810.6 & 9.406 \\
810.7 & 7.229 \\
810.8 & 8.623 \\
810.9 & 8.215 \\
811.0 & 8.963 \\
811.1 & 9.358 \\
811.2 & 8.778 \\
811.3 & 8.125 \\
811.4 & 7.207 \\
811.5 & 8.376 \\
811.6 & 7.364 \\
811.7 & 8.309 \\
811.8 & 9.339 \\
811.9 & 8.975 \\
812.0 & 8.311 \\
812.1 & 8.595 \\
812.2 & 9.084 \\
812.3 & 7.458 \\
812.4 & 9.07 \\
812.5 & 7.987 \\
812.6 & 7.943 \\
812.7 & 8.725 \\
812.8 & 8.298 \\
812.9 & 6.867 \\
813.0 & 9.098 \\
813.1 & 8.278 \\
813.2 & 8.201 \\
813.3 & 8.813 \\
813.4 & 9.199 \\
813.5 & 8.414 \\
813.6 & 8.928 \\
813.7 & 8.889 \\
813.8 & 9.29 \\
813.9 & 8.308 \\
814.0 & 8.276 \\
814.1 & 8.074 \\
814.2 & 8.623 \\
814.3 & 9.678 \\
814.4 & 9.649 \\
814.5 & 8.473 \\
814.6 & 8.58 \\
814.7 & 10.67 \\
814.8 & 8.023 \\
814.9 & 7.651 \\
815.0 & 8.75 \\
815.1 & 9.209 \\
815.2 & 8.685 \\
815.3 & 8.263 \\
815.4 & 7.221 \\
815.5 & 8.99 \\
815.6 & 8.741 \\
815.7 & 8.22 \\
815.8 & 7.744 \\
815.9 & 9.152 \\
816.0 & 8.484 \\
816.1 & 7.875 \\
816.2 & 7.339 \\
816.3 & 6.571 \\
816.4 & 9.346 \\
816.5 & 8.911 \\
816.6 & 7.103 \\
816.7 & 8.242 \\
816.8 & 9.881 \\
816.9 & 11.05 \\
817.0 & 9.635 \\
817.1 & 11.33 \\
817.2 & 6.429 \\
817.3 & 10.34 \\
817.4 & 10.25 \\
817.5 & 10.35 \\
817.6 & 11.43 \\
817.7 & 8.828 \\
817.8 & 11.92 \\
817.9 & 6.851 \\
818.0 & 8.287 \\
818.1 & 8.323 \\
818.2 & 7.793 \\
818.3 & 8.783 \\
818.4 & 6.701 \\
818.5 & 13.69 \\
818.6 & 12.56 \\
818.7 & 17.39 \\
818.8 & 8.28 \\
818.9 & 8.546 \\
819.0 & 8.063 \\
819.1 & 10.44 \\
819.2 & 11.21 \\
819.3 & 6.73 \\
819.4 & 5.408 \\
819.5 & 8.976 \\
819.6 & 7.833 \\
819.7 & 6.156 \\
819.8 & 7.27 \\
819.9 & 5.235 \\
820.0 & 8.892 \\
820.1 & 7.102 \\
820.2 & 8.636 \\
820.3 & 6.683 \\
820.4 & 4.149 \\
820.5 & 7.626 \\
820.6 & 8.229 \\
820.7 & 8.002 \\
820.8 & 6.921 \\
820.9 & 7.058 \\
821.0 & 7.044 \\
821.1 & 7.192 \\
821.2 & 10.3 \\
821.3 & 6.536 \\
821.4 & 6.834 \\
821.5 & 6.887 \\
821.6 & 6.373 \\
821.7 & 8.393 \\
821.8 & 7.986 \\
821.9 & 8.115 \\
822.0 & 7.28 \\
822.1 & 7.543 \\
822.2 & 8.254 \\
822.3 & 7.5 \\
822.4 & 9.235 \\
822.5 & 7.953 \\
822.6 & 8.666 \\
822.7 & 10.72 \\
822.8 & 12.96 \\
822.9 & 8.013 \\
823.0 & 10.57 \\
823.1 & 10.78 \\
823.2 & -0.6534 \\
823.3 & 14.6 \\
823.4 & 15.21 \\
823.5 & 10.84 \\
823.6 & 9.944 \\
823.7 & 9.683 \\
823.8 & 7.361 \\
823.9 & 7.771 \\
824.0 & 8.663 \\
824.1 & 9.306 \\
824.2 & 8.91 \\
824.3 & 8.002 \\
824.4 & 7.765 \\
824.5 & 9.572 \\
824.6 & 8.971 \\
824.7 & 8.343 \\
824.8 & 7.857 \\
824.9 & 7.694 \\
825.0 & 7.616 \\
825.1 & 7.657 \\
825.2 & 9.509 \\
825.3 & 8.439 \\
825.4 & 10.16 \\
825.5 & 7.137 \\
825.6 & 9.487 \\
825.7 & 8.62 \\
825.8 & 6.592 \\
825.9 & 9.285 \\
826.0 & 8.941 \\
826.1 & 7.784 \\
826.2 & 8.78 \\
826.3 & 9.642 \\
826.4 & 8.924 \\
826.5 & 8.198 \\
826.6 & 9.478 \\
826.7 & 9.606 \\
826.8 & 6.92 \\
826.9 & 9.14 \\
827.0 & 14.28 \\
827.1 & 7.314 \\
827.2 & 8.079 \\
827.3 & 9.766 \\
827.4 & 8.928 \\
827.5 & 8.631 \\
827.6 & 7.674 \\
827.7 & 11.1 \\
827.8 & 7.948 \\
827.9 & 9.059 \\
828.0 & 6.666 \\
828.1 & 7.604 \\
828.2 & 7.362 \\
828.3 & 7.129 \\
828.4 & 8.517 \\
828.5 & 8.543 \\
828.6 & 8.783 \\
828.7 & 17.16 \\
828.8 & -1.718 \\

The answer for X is 0.06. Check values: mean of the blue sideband 8.17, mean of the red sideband 8.52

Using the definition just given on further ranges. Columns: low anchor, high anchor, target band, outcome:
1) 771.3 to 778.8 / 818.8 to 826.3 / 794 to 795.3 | 0.13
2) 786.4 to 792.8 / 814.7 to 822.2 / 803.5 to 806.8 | 0.03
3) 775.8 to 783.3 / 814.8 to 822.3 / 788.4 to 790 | 0.06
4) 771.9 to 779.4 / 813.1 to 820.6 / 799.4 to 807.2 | 0.07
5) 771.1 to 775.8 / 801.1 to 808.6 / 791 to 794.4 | 0.07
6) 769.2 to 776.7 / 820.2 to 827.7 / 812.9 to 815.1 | -0.03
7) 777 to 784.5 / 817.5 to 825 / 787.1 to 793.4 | 0.04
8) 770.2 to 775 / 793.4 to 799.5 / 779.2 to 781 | 0.03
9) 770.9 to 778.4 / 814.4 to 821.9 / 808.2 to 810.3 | 0.07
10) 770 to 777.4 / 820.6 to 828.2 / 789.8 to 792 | 0.04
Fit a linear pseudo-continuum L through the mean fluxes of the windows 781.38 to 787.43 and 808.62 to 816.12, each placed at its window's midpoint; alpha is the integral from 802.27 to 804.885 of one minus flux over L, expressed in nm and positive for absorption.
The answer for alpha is 0.17 nm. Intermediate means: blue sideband 8.48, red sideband 8.35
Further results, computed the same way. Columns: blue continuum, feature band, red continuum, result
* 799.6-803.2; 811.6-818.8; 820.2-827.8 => -0.462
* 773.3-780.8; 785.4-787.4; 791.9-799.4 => -0.276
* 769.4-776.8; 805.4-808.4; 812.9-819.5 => 0.182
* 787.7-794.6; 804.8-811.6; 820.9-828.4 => 0.118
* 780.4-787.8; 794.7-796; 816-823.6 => 0.009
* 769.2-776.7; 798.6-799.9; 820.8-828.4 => 0.113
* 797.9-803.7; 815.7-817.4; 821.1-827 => -0.056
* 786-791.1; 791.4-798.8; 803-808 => 0.402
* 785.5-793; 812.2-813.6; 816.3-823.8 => 0.042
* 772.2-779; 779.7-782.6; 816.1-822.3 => 0.047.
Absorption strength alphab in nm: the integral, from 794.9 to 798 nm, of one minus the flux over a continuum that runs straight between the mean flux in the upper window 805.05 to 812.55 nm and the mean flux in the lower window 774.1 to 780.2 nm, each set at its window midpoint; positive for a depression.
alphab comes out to 0.03 nm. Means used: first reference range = 8.22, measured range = 8.12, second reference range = 8.2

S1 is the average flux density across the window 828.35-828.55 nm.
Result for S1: 8.53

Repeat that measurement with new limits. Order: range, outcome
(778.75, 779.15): 8.36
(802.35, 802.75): 7.72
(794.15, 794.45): 6.79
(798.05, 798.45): 7.86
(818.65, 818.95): 11.4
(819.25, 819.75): 7.02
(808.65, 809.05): 7.93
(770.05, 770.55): 7.82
